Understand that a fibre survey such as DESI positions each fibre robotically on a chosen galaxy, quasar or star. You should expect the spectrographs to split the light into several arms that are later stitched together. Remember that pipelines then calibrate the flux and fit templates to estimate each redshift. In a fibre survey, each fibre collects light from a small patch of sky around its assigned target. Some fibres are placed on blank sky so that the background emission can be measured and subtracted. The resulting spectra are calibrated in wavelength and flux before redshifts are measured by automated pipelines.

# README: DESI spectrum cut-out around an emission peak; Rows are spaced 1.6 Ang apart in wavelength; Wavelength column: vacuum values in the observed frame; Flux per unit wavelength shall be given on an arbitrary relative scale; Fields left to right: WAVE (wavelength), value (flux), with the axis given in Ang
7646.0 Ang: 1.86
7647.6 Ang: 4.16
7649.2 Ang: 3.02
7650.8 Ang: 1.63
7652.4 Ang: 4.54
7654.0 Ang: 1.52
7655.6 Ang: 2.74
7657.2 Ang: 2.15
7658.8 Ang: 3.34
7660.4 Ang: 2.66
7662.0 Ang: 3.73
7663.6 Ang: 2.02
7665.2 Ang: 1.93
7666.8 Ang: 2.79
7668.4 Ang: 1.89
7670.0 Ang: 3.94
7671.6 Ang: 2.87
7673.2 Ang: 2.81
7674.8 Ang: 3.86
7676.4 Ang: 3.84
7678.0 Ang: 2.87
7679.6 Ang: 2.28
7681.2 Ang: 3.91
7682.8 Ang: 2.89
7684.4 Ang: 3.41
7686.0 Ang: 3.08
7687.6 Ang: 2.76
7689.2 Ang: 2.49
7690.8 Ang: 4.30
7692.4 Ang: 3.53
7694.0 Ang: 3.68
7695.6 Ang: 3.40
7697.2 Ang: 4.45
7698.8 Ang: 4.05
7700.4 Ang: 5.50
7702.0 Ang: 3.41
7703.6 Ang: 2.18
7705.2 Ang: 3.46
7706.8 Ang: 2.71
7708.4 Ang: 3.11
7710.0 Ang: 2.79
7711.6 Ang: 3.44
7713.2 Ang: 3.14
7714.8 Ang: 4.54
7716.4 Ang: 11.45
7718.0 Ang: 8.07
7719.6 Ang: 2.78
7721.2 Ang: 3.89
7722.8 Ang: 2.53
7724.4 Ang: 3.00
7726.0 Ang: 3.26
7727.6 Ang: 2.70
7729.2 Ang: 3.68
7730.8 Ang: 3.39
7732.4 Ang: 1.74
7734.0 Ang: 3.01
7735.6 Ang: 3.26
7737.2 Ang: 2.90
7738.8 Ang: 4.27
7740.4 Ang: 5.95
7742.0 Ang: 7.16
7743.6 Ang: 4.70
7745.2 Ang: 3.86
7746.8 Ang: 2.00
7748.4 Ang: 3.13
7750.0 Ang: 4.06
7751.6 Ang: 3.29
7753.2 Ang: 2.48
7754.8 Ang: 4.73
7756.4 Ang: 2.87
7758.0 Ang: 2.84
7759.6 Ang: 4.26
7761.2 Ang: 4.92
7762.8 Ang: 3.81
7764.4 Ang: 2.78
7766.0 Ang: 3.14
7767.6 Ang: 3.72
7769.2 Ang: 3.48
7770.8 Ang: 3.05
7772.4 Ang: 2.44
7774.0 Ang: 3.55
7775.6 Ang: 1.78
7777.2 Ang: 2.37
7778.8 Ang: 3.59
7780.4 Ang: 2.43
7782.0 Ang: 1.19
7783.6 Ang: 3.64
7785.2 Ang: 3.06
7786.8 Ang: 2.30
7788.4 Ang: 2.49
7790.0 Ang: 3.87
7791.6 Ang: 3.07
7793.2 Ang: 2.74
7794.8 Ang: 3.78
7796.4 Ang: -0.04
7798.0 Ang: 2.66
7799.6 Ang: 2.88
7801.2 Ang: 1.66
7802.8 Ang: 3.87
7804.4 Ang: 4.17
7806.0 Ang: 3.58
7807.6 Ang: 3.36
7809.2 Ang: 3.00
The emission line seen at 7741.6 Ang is [N II]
